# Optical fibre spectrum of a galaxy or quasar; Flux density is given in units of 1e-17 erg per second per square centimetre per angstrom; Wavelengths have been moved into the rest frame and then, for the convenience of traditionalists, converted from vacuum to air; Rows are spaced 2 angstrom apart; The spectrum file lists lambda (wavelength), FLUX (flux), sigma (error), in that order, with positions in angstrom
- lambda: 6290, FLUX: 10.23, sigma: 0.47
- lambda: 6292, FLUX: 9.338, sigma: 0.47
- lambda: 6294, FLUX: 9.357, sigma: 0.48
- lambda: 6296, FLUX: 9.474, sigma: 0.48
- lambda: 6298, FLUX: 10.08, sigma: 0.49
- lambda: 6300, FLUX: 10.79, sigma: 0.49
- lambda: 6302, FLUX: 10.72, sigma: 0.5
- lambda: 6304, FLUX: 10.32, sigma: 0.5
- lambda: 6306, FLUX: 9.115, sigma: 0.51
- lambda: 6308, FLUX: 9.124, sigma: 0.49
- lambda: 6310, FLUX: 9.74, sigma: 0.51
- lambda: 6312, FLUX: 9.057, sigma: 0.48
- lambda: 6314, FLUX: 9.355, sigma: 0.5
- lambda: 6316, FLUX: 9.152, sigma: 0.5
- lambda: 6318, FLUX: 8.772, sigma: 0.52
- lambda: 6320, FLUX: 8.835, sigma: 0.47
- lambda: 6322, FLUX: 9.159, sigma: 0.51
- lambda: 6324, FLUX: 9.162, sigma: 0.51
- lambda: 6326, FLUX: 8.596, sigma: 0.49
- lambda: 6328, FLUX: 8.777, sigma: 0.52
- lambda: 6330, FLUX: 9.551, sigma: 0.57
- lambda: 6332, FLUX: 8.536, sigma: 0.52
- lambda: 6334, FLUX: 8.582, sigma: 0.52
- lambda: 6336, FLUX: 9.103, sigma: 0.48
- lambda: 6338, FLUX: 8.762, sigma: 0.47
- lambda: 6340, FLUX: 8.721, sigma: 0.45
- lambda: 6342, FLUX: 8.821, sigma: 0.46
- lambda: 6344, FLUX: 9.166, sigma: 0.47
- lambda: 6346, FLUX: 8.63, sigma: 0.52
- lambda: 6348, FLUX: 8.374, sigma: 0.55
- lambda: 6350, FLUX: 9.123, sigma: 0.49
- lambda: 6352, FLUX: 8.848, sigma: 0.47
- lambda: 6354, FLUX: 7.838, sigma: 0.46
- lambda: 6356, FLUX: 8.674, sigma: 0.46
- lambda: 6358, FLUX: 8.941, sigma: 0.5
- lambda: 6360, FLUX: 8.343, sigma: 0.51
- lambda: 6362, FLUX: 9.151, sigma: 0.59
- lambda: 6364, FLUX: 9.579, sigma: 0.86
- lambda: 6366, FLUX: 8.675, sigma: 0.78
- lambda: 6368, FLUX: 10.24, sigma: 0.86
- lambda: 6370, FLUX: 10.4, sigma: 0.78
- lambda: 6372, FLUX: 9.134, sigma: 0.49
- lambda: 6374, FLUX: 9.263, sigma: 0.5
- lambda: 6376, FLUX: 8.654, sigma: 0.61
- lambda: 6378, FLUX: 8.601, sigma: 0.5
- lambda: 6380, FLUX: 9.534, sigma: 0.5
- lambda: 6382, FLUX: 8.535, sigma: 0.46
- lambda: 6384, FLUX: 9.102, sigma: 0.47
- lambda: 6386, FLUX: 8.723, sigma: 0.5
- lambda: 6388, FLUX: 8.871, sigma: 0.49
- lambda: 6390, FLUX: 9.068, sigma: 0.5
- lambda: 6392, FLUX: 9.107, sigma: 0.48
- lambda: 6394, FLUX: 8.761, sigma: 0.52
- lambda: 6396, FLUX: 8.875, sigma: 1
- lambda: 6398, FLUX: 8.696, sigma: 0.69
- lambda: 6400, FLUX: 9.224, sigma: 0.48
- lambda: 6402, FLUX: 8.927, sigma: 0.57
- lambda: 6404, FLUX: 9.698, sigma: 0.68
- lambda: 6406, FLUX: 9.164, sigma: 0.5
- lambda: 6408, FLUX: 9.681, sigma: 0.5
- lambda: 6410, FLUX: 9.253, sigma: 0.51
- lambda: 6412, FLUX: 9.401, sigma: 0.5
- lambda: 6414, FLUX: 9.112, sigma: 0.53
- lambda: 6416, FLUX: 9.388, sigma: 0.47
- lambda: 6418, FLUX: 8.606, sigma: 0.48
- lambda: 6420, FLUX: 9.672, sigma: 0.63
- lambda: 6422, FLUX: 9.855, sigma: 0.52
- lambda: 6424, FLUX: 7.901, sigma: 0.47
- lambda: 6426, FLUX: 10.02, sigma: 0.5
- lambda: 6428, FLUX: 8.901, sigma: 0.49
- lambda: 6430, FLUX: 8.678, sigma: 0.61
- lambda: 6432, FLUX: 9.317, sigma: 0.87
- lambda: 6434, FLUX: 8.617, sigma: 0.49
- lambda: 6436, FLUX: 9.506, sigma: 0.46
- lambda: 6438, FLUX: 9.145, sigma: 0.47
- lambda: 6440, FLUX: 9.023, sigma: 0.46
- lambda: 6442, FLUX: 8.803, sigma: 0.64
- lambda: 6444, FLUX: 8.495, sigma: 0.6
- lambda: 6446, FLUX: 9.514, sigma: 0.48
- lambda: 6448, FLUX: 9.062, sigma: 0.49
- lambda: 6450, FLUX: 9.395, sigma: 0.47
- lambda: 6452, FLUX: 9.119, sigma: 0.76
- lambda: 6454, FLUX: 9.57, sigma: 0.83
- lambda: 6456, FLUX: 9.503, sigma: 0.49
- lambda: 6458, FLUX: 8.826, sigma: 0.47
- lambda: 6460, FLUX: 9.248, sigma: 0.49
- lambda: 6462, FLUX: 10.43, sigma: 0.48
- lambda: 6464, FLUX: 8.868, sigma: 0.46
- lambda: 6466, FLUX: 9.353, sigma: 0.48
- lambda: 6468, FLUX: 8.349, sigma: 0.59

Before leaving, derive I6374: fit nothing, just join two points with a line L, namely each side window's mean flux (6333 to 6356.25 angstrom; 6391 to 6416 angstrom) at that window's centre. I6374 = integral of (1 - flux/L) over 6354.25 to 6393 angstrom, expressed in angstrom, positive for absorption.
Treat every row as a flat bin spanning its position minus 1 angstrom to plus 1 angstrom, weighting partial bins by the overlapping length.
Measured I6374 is -0.52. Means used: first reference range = 8.72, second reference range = 9.17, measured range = 9.06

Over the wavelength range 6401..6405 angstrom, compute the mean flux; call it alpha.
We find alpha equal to 9.31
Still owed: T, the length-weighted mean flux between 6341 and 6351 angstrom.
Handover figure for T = 8.82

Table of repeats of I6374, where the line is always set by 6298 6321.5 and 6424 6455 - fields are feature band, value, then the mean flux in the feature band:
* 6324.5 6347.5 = 1.5 angstrom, 8.84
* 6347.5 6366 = 1.2 angstrom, 8.77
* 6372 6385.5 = 0.5 angstrom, 8.95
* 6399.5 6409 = -0.1 angstrom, 9.34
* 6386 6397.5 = 0.5 angstrom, 8.91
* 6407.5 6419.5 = -0.1 angstrom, 9.24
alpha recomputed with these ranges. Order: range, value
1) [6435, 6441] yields 9.22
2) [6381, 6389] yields 8.81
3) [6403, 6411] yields 9.45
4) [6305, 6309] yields 9.12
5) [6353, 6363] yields 8.59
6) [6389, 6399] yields 8.9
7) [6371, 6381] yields 9.04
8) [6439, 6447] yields 8.96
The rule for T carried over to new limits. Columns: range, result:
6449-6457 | 9.4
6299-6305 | 10.6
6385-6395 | 8.91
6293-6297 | 9.42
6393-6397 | 8.82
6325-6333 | 8.86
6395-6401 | 8.93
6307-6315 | 9.32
